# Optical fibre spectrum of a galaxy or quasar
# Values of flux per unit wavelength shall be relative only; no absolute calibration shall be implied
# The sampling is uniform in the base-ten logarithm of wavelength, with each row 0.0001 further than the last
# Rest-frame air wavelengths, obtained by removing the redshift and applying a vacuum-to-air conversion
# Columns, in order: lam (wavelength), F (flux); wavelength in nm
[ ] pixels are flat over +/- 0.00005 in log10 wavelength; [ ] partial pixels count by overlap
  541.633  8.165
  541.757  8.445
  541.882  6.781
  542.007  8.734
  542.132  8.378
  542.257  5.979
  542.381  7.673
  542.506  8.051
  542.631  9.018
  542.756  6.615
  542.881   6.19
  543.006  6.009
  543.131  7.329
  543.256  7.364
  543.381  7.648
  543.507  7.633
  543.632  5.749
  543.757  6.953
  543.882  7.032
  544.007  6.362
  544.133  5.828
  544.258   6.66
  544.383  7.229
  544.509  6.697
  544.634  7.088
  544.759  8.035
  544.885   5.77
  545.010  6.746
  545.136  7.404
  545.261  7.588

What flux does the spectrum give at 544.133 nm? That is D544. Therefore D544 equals 5.828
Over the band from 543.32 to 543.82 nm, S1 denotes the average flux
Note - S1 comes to 6.99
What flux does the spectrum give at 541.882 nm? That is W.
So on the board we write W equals 6.781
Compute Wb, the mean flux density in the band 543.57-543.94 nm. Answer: 6.58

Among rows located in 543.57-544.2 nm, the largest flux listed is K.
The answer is 7.032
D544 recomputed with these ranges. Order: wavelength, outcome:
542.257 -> 5.979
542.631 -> 9.018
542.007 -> 8.734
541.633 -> 8.165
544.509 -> 6.697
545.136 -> 7.404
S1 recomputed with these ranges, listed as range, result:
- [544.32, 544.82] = 7.27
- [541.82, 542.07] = 7.75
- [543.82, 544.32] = 6.47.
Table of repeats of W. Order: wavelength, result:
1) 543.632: 5.749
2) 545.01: 6.746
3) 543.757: 6.953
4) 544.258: 6.66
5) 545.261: 7.588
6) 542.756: 6.615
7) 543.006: 6.009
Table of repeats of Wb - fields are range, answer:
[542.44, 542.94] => 7.48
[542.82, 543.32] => 6.73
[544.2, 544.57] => 6.86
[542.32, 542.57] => 7.86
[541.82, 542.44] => 7.51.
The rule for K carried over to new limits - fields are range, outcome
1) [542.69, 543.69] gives 7.648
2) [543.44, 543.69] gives 7.633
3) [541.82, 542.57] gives 8.734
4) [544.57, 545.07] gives 8.035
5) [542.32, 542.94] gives 9.018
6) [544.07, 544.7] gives 7.229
